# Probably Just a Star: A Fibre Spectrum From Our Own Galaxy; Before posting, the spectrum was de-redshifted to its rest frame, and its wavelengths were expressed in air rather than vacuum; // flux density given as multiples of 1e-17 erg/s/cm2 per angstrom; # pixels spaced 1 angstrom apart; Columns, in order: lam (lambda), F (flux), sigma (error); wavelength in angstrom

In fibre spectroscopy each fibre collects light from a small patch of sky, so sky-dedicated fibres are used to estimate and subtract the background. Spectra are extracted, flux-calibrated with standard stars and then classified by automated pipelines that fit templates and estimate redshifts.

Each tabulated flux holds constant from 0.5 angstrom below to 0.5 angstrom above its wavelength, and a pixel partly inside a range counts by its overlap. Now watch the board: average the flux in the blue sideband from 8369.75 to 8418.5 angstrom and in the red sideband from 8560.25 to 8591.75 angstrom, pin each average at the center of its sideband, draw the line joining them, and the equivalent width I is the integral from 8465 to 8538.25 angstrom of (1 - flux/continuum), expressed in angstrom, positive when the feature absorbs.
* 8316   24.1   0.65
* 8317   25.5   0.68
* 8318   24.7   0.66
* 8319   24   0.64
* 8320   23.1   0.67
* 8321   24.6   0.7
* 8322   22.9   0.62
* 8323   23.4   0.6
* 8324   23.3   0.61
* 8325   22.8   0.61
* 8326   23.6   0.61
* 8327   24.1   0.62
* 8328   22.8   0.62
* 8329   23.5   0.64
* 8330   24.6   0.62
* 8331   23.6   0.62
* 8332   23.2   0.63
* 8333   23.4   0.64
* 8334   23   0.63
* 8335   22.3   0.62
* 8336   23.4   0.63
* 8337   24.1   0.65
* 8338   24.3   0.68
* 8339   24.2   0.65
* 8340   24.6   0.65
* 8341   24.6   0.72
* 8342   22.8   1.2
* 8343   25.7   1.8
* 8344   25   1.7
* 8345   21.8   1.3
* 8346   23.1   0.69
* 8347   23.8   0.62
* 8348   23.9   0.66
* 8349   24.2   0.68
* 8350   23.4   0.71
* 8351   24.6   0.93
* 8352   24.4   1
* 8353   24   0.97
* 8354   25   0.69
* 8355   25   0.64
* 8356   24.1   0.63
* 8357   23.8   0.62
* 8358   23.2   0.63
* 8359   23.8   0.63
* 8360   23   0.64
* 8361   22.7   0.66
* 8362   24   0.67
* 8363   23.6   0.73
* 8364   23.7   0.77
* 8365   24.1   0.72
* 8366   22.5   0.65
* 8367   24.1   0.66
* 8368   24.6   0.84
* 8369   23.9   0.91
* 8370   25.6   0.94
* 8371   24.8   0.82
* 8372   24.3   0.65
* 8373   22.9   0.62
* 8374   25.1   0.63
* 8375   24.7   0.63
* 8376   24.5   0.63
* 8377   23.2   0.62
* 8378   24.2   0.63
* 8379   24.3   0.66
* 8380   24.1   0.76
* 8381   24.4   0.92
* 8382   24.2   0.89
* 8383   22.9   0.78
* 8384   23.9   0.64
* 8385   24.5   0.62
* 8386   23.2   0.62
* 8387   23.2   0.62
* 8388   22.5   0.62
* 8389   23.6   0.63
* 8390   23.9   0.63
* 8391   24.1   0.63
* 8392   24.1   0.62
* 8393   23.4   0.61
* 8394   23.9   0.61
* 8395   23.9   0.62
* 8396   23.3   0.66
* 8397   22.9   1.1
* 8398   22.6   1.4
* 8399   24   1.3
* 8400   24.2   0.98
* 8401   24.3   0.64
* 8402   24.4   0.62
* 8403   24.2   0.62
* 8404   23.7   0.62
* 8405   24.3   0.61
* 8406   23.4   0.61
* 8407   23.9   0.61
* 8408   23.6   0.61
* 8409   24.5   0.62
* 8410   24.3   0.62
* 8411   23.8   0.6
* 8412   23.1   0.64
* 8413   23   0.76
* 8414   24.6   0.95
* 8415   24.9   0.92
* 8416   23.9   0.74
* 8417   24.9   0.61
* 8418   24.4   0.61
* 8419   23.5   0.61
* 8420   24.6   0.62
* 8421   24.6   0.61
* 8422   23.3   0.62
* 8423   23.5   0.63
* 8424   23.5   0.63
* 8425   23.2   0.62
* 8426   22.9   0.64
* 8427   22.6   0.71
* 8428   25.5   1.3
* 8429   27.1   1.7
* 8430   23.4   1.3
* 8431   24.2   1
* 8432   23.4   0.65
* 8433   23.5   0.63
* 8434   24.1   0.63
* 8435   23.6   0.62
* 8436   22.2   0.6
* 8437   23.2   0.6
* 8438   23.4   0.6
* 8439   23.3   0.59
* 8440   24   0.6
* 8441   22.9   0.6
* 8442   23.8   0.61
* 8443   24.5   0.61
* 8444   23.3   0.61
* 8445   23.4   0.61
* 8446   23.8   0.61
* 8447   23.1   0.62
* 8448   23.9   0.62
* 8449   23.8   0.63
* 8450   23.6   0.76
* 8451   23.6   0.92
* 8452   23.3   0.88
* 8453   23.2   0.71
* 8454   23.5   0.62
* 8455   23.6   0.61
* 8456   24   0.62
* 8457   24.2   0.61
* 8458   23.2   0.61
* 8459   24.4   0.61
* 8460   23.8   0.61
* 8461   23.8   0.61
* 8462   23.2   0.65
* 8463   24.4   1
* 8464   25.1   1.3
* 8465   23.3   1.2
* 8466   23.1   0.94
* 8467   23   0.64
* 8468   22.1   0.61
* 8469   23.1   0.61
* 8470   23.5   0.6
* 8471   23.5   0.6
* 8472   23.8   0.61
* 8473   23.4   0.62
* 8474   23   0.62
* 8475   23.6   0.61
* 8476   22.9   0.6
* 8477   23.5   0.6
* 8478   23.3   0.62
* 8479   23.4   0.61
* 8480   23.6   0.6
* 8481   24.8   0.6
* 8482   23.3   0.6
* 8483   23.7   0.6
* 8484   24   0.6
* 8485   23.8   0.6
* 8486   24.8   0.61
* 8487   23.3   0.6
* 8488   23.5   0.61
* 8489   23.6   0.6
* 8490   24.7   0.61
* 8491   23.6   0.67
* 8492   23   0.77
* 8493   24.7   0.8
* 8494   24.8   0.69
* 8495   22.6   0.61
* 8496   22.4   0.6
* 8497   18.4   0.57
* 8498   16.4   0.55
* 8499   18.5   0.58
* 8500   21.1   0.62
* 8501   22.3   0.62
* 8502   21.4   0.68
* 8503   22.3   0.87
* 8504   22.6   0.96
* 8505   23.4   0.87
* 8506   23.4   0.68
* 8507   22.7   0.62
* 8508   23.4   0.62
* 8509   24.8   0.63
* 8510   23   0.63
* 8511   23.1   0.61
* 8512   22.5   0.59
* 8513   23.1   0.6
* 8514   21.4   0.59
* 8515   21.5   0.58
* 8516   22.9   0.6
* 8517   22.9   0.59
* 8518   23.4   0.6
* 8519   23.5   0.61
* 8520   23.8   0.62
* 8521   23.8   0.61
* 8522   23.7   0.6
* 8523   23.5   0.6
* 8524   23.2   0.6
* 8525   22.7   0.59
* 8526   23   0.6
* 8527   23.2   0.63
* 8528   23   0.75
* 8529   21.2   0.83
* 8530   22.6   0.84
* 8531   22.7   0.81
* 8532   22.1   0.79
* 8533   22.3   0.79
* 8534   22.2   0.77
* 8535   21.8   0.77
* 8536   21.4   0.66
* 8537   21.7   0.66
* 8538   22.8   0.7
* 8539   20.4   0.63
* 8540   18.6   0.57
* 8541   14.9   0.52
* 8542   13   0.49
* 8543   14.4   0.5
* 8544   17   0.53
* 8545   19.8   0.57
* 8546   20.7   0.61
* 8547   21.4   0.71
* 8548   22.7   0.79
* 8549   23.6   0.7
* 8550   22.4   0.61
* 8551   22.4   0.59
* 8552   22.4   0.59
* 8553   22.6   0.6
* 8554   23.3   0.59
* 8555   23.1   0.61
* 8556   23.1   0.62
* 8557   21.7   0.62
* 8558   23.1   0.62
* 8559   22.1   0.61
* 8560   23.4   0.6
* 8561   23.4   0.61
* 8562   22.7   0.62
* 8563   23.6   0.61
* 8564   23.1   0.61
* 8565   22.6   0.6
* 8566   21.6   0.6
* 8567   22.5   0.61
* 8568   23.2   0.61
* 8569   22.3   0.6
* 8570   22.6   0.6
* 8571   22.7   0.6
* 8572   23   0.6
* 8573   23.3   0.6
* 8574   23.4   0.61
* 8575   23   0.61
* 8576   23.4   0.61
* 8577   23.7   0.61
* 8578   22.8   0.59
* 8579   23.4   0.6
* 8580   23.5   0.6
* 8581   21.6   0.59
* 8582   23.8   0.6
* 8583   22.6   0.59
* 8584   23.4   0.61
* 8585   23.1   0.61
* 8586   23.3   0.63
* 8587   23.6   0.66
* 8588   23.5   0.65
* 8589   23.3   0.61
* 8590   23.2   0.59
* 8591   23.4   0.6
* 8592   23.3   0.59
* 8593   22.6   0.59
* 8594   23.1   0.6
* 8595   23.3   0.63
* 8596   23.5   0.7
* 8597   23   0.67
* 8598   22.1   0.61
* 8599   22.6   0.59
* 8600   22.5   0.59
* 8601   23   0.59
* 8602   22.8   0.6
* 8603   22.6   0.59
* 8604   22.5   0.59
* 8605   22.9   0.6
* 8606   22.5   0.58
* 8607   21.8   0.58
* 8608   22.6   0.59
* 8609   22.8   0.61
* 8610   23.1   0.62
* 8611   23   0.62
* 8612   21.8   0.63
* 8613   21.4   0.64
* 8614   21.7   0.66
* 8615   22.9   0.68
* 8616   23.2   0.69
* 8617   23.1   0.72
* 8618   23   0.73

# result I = 1.8 angstrom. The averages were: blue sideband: 23.9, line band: 22.9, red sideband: 23.1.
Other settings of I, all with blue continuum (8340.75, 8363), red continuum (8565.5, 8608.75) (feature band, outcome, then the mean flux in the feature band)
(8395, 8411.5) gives -0.11 angstrom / 23.8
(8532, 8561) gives 2.54 angstrom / 21.1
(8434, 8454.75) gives 0.02 angstrom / 23.5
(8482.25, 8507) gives 0.75 angstrom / 22.6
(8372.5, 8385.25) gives -0.15 angstrom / 24.1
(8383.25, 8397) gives 0.07 angstrom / 23.6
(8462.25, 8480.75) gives -0.03 angstrom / 23.4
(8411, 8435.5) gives -0.38 angstrom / 24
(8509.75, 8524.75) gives 0.13 angstrom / 23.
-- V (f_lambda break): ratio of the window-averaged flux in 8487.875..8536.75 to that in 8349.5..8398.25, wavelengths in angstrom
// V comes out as 0.95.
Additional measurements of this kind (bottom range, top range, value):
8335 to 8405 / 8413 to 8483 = 0.99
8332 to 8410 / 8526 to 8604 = 0.93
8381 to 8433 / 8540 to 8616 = 0.94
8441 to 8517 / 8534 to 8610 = 0.96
